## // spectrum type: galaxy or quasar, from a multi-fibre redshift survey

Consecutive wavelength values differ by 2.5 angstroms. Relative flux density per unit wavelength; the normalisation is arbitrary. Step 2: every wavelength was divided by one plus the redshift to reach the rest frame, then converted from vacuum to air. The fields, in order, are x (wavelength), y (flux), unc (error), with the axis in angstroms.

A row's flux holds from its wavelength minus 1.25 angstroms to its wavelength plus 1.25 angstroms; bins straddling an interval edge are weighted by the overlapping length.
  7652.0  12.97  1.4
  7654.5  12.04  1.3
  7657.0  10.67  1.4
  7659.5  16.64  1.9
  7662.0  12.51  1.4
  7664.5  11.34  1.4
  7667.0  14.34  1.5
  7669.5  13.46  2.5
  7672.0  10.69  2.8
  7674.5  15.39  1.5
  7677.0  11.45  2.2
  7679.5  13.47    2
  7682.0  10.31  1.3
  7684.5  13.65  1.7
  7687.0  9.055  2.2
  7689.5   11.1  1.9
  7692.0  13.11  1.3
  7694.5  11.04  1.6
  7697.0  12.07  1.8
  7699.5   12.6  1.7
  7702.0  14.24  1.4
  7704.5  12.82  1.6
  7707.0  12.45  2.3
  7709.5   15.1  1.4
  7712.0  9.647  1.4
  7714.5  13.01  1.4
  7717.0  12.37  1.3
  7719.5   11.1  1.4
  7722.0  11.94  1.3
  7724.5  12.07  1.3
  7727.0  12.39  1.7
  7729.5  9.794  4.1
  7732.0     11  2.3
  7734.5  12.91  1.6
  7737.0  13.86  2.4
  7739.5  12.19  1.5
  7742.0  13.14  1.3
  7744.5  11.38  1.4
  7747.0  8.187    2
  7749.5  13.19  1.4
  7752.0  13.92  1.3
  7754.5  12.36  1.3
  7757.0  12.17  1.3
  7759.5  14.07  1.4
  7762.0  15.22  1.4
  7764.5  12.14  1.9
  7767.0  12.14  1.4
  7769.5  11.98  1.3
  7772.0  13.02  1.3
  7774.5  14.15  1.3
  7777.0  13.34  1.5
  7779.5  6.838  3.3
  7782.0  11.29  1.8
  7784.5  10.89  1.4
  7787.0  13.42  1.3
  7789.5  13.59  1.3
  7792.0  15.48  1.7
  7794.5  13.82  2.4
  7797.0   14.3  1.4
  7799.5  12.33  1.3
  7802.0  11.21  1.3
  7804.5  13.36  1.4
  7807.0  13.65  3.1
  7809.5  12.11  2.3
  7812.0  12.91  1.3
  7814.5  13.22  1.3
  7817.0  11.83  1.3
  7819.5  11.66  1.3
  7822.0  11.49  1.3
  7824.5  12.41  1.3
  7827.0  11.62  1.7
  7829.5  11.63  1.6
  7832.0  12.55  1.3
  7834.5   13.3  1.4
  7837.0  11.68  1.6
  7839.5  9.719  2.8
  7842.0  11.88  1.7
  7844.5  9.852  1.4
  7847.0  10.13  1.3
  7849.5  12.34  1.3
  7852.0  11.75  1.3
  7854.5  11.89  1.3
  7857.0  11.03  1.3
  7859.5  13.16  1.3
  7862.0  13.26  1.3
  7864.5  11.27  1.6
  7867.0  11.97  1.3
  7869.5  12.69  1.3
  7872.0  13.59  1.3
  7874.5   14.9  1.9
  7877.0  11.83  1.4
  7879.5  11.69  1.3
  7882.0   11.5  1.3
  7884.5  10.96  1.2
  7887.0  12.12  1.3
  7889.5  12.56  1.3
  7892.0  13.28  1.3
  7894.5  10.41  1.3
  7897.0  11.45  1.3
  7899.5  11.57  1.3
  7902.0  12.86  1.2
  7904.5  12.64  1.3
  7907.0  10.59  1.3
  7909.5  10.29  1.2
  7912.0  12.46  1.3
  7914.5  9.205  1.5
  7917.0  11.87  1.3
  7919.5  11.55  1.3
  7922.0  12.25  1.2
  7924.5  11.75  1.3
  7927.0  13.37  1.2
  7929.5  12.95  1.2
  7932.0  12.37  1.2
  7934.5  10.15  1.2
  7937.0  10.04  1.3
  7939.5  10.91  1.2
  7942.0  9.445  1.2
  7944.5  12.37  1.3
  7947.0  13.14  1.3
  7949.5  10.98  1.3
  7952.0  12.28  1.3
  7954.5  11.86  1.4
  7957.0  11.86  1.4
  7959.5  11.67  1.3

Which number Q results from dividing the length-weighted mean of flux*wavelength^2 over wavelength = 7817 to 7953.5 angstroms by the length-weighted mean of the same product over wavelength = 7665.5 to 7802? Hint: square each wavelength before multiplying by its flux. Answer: 1.0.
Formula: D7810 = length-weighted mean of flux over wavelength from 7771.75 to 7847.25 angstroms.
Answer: 12.2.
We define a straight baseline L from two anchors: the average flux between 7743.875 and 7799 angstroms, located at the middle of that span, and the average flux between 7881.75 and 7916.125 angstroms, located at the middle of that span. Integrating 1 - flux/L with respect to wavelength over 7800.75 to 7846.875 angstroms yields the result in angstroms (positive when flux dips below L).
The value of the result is 0.8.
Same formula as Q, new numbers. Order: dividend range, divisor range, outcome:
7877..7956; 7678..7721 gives 1.01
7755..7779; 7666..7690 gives 1.07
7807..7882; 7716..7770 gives 1.01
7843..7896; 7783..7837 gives 0.96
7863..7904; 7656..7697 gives 1.04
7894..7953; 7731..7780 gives 0.97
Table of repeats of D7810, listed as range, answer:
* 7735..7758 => 12.3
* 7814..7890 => 12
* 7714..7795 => 12.4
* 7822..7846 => 11.6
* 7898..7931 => 11.8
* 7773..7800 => 12.7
